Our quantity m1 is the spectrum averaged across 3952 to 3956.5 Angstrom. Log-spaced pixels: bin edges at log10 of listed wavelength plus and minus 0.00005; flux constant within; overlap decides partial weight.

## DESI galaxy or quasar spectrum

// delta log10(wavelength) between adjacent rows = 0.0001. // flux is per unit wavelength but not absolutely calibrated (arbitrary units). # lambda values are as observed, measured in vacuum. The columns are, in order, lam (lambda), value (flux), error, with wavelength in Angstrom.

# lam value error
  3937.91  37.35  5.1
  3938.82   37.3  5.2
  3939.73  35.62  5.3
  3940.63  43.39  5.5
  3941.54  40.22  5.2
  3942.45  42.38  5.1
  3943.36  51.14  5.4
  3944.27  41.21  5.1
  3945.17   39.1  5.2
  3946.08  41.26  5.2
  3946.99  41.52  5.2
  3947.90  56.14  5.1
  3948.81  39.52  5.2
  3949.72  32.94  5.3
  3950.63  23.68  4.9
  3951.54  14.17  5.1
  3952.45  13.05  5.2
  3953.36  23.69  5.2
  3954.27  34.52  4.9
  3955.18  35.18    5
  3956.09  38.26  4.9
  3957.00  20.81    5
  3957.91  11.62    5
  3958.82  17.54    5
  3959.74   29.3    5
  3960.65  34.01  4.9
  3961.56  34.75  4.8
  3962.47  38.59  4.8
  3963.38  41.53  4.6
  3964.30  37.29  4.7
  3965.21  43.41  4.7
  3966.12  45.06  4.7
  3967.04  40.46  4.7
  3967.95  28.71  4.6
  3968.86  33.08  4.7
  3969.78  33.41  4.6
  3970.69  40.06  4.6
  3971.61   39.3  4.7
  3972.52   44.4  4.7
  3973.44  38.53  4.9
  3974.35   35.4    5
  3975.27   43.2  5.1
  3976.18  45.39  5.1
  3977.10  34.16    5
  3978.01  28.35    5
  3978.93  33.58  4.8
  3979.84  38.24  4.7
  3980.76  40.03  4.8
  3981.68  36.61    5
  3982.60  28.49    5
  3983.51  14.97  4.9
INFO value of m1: 28.9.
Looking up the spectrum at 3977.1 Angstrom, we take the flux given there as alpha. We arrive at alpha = 34.16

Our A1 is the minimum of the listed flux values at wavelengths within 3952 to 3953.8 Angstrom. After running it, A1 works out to 13.05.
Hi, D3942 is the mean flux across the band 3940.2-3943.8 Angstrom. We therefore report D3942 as 44.2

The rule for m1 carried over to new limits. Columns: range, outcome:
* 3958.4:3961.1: 27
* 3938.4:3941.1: 38.8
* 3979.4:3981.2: 39.1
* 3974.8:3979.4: 37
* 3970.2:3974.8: 39.5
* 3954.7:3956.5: 36.7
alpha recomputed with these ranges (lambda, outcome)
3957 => 20.81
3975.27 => 43.2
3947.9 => 56.14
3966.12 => 45.06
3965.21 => 43.41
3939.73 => 35.62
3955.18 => 35.18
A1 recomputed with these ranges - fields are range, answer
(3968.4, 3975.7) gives 33.08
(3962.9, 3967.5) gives 37.29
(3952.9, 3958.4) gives 11.62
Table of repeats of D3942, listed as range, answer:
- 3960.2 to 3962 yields 34.4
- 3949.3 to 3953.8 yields 21.4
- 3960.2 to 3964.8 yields 37.3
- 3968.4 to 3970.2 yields 33.2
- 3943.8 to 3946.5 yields 40.6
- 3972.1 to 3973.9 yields 41.4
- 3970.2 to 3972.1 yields 39.7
